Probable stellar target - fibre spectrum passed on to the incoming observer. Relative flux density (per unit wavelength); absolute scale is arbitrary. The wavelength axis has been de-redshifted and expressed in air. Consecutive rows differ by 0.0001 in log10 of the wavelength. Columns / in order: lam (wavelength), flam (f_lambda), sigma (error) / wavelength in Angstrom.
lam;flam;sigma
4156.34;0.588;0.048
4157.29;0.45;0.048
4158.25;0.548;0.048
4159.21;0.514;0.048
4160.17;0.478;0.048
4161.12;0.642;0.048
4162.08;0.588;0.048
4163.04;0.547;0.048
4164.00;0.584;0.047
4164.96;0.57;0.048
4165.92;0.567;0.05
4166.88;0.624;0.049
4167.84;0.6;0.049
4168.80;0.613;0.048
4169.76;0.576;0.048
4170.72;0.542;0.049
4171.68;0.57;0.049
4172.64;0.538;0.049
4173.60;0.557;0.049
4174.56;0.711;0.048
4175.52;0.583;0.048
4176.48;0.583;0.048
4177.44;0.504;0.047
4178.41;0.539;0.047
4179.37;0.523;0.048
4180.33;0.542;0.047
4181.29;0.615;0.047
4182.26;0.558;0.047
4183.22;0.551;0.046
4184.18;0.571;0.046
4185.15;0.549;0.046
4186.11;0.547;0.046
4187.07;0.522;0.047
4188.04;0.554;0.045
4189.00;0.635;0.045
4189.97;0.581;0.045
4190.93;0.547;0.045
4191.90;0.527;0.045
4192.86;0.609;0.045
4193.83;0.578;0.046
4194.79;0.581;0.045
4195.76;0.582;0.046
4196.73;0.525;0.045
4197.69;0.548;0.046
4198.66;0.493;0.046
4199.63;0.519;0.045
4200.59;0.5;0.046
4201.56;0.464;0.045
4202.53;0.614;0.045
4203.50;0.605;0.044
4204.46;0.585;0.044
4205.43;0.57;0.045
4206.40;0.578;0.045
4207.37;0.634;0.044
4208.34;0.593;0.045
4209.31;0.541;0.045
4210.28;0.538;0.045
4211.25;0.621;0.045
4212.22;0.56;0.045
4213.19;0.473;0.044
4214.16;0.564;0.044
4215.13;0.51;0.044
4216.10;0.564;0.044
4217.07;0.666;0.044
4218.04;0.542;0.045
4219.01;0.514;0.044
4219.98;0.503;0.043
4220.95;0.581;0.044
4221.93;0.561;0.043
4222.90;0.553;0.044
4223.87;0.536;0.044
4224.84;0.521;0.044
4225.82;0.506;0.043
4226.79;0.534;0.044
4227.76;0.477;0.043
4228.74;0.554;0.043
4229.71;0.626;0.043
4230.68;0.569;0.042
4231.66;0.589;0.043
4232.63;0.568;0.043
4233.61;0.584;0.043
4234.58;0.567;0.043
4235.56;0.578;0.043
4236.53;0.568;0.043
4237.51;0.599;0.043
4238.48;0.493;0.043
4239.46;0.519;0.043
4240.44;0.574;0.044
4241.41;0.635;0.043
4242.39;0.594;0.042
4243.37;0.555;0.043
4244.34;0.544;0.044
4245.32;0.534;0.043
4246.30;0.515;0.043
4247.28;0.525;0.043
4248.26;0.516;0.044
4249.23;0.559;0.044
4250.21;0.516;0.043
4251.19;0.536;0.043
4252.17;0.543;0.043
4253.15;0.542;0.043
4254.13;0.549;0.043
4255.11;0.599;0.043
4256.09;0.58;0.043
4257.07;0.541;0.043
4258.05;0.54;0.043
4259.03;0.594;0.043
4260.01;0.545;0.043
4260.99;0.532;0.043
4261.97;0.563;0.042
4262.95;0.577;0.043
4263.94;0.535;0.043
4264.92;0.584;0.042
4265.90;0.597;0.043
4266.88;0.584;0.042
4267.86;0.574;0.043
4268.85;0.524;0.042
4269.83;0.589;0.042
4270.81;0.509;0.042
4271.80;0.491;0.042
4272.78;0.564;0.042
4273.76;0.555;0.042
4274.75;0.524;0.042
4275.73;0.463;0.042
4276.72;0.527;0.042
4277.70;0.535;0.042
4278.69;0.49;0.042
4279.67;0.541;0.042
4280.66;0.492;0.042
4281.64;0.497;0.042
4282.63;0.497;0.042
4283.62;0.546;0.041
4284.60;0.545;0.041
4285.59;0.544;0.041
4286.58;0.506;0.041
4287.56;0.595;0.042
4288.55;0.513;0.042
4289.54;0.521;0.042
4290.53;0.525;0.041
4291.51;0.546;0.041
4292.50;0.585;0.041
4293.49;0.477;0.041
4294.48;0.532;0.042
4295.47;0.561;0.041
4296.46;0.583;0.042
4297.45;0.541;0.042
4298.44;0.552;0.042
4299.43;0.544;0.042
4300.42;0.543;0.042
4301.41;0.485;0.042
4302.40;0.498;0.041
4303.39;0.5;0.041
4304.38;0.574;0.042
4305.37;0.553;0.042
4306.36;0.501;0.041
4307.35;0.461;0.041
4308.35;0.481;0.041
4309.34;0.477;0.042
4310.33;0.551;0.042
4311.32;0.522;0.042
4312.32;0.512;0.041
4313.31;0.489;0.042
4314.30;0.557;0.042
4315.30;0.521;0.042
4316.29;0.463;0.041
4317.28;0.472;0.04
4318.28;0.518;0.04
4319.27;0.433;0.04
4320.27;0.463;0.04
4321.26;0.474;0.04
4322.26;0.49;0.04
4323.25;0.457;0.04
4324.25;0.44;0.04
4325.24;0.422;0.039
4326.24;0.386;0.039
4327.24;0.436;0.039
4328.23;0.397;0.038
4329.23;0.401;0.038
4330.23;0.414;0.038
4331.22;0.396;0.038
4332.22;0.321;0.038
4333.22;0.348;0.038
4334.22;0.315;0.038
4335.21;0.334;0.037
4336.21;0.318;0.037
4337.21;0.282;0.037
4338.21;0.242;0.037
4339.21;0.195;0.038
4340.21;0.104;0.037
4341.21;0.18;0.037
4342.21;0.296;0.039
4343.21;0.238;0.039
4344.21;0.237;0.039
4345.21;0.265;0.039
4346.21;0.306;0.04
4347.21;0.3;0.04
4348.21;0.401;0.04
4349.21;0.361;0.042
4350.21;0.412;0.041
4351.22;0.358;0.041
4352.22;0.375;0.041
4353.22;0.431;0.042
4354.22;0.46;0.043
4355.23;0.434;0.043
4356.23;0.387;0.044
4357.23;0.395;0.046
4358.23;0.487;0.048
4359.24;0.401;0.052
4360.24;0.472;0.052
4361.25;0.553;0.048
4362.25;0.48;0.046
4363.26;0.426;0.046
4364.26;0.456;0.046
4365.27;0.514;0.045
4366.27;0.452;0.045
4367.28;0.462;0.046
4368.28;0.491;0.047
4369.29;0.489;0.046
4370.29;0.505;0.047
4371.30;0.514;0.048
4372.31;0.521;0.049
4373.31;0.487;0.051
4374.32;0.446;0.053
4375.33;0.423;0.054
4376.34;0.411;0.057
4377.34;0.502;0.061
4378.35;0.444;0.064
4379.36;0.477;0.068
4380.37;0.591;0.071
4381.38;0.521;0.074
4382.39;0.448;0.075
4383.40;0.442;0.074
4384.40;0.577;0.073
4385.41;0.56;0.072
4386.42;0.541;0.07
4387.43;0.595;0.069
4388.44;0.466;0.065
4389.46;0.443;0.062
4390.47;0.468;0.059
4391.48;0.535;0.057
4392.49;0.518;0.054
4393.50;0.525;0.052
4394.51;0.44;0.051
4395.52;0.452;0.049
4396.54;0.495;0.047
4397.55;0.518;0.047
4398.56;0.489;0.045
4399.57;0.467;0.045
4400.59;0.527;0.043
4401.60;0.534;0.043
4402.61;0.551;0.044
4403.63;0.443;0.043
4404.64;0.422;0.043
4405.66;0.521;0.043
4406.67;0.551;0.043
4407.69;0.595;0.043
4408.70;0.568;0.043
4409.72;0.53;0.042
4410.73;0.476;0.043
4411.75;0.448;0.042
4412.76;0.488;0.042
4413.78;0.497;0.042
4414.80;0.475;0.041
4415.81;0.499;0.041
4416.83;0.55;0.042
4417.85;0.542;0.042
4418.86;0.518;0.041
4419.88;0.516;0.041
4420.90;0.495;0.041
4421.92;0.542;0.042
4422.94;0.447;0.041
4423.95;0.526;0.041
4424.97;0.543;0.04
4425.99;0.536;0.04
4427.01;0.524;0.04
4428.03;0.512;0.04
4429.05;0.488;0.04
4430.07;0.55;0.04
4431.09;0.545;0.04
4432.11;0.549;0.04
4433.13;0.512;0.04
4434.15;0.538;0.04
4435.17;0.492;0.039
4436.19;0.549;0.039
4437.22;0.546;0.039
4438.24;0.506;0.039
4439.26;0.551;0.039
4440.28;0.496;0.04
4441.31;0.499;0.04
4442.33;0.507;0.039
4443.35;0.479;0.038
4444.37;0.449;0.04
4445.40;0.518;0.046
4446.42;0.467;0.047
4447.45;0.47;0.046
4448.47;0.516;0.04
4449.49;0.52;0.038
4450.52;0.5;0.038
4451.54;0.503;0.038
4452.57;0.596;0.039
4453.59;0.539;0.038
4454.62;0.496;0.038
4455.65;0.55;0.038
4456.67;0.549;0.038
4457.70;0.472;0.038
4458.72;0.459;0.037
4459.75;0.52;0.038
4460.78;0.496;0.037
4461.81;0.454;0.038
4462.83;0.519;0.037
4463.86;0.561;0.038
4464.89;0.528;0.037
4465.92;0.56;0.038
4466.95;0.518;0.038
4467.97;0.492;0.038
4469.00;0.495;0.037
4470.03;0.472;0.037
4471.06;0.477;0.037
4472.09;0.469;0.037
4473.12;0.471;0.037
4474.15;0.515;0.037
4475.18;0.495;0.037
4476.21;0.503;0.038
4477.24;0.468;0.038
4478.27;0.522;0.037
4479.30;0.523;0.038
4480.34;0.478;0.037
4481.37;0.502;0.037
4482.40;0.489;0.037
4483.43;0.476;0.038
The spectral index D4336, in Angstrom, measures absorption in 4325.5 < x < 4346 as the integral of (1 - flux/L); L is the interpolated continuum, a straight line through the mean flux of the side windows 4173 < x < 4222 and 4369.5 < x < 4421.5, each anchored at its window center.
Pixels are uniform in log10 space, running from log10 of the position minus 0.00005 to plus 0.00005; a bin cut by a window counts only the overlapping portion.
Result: 8.4 Angstrom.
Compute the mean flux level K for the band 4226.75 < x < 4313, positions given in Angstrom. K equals 0.542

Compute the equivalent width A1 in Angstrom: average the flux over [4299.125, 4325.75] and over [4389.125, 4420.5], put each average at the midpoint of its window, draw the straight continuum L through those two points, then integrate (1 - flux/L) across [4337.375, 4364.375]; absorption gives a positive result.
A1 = 7.8 Angstrom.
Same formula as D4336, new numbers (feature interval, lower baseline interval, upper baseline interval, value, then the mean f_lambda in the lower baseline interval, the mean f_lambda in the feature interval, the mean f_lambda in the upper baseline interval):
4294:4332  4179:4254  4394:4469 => 3.4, 0.555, 0.488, 0.511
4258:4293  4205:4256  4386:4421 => 0.2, 0.556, 0.54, 0.506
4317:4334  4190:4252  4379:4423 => 3.3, 0.555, 0.425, 0.508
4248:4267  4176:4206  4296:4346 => -2.7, 0.556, 0.557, 0.423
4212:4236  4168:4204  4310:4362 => -1.6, 0.561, 0.552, 0.393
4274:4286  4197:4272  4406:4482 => 0.6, 0.554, 0.517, 0.511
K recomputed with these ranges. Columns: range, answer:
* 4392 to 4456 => 0.511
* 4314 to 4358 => 0.373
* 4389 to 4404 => 0.494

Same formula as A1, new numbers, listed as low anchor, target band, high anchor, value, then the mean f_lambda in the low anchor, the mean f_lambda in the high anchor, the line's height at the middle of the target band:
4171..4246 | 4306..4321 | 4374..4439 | 1.1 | 0.56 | 0.507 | 0.532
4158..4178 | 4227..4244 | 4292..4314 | -0.6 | 0.573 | 0.524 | 0.549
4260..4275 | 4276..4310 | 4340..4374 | -1.0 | 0.554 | 0.404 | 0.511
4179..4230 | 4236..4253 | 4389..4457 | 0.0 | 0.555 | 0.511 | 0.547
